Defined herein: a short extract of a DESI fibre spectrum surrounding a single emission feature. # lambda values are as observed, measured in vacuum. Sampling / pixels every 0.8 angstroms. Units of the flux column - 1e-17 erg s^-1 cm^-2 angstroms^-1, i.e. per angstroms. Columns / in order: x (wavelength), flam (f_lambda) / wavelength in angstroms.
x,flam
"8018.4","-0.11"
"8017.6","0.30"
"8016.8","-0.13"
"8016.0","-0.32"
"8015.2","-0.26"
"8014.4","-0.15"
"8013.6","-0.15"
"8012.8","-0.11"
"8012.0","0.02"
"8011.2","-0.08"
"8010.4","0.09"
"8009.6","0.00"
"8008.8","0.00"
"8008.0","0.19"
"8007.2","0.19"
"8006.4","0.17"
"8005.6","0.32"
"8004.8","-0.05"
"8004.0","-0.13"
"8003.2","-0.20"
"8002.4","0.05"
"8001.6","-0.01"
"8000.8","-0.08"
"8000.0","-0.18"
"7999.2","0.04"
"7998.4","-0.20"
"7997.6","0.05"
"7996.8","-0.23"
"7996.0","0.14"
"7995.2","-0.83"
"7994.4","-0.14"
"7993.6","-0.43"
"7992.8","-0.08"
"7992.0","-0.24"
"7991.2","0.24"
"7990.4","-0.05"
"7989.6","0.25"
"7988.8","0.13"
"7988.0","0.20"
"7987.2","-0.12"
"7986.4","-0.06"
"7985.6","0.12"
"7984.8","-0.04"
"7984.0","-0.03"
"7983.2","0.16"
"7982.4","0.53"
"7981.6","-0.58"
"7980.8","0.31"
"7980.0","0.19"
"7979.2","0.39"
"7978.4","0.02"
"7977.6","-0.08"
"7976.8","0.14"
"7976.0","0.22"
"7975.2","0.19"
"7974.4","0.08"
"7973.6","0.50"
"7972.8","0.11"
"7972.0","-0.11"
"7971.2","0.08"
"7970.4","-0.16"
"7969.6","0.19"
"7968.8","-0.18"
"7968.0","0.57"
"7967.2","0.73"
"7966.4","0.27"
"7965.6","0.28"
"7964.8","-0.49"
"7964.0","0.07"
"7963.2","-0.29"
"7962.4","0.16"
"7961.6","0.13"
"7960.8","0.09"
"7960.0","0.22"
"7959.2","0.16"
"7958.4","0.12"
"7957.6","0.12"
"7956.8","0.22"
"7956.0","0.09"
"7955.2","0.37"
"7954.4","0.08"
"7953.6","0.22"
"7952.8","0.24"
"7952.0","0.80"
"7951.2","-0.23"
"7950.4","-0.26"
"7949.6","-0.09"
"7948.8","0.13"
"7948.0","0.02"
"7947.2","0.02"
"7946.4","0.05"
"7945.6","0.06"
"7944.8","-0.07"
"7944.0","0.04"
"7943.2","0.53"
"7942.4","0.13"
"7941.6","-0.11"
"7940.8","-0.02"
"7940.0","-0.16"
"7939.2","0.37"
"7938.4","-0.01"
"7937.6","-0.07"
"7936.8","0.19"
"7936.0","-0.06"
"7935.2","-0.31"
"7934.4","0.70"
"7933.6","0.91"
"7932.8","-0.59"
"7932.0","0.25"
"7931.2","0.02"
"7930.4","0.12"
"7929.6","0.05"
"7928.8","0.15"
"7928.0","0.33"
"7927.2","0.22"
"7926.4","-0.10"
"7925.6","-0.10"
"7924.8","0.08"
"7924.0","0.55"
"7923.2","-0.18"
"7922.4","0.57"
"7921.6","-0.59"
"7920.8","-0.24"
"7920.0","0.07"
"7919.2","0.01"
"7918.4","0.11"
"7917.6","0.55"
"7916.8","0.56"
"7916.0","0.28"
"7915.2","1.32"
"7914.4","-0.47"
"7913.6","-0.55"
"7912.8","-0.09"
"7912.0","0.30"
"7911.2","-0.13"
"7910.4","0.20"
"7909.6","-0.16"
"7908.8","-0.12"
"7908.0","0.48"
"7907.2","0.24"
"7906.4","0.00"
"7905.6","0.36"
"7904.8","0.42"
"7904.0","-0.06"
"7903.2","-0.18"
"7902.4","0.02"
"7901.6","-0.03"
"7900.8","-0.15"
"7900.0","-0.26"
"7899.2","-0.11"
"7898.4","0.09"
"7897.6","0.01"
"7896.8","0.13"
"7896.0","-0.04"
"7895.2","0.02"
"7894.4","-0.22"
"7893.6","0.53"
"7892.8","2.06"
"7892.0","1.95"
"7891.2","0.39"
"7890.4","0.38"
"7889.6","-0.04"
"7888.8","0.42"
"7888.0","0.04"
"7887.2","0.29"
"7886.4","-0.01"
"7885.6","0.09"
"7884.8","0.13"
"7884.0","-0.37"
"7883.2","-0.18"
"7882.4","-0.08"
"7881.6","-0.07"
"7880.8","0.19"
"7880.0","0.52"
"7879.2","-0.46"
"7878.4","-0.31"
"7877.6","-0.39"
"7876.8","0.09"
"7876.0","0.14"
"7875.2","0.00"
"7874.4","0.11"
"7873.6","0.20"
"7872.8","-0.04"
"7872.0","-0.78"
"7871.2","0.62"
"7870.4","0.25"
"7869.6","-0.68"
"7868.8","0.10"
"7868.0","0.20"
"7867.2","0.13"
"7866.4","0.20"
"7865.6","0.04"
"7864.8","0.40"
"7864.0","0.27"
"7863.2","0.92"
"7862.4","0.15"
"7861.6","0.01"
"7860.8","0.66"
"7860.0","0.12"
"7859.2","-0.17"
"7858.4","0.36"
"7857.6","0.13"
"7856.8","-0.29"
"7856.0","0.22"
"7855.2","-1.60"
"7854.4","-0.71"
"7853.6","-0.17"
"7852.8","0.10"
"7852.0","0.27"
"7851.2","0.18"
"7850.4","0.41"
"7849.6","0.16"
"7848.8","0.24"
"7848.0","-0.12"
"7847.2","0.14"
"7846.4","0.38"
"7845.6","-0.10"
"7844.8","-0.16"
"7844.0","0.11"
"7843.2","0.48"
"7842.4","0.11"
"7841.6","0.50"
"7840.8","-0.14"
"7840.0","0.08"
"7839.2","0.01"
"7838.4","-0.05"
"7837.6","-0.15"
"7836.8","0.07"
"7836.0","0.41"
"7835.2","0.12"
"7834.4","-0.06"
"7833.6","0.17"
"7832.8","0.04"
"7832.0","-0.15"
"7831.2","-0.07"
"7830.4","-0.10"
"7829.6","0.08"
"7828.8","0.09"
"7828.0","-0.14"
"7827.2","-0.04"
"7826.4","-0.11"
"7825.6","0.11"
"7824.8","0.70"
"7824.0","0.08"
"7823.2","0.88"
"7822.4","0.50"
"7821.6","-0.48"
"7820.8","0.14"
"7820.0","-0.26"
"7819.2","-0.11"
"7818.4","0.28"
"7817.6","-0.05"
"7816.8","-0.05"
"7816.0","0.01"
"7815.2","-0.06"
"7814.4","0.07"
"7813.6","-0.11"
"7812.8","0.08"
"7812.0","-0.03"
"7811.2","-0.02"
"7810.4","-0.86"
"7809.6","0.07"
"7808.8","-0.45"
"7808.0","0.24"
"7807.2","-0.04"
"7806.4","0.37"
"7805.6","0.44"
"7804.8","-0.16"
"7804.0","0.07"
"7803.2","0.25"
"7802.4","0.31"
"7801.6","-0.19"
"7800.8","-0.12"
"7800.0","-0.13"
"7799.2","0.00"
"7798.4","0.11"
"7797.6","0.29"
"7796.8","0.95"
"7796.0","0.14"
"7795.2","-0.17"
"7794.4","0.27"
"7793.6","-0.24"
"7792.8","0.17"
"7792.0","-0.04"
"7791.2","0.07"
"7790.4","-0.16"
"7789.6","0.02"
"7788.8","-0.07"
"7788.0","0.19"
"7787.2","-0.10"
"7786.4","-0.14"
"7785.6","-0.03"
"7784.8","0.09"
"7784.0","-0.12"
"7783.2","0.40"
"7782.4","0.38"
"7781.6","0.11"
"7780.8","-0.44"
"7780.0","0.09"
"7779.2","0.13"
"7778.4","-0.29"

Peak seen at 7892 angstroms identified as H-alpha 6563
